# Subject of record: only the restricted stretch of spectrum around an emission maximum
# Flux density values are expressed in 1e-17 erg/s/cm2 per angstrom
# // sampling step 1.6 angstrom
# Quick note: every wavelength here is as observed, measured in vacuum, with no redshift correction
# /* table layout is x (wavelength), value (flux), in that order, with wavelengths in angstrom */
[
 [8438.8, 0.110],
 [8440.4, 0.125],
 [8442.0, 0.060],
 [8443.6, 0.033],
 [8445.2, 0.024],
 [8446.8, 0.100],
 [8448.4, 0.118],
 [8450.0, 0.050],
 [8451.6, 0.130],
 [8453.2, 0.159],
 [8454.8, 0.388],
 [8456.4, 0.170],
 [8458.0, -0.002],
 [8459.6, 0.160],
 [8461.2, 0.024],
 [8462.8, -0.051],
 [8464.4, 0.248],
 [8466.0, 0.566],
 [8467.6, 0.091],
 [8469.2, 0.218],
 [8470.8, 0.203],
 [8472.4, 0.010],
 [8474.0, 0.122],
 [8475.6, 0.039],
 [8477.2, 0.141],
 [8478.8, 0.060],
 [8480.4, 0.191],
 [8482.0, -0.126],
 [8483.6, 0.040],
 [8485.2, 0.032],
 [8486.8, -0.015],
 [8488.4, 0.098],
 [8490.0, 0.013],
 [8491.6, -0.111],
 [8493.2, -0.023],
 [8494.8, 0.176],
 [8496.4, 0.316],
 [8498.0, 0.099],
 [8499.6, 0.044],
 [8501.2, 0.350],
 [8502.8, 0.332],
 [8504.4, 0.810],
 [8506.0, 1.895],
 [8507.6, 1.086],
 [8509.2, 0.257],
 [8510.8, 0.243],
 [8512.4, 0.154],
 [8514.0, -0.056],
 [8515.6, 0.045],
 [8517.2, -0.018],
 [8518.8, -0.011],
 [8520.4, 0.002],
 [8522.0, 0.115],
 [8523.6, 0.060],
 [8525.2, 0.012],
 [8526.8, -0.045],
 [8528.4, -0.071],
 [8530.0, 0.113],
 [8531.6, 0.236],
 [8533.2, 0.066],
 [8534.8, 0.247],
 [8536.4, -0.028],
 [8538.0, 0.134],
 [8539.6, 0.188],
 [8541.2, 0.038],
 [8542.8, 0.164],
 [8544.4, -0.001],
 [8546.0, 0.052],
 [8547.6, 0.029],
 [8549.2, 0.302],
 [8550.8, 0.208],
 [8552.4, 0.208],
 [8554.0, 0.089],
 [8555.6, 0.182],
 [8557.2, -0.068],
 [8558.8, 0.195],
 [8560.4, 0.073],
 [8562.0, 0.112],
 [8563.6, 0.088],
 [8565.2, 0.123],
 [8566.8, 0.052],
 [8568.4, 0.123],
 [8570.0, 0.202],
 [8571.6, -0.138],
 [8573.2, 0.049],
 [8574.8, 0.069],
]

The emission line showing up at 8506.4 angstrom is H-beta 4861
